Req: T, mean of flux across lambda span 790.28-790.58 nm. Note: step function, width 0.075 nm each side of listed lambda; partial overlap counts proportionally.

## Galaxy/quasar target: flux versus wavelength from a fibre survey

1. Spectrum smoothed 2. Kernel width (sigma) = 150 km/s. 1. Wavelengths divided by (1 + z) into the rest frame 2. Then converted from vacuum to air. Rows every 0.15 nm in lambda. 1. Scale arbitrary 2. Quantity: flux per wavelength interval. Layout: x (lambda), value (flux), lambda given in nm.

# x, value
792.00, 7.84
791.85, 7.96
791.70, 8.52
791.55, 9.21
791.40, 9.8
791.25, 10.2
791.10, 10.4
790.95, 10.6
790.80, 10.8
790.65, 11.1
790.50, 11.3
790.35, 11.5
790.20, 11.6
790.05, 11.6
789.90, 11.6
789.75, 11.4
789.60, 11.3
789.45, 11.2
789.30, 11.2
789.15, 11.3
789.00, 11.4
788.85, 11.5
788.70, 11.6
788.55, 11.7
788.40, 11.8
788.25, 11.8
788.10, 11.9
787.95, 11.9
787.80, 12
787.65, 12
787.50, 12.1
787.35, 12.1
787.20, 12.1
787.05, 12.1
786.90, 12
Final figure 11.4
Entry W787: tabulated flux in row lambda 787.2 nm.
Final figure 12.1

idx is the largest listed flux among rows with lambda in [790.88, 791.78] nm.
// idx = 10.6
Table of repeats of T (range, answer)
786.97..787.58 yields 12.1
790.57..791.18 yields 10.7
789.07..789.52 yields 11.2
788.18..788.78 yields 11.7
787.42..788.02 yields 12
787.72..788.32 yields 11.9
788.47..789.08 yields 11.5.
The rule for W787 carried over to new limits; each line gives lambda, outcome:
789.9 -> 11.6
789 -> 11.4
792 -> 7.84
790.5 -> 11.3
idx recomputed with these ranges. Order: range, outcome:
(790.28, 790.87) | 11.5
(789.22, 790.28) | 11.6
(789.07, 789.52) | 11.3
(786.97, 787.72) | 12.1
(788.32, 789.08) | 11.8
